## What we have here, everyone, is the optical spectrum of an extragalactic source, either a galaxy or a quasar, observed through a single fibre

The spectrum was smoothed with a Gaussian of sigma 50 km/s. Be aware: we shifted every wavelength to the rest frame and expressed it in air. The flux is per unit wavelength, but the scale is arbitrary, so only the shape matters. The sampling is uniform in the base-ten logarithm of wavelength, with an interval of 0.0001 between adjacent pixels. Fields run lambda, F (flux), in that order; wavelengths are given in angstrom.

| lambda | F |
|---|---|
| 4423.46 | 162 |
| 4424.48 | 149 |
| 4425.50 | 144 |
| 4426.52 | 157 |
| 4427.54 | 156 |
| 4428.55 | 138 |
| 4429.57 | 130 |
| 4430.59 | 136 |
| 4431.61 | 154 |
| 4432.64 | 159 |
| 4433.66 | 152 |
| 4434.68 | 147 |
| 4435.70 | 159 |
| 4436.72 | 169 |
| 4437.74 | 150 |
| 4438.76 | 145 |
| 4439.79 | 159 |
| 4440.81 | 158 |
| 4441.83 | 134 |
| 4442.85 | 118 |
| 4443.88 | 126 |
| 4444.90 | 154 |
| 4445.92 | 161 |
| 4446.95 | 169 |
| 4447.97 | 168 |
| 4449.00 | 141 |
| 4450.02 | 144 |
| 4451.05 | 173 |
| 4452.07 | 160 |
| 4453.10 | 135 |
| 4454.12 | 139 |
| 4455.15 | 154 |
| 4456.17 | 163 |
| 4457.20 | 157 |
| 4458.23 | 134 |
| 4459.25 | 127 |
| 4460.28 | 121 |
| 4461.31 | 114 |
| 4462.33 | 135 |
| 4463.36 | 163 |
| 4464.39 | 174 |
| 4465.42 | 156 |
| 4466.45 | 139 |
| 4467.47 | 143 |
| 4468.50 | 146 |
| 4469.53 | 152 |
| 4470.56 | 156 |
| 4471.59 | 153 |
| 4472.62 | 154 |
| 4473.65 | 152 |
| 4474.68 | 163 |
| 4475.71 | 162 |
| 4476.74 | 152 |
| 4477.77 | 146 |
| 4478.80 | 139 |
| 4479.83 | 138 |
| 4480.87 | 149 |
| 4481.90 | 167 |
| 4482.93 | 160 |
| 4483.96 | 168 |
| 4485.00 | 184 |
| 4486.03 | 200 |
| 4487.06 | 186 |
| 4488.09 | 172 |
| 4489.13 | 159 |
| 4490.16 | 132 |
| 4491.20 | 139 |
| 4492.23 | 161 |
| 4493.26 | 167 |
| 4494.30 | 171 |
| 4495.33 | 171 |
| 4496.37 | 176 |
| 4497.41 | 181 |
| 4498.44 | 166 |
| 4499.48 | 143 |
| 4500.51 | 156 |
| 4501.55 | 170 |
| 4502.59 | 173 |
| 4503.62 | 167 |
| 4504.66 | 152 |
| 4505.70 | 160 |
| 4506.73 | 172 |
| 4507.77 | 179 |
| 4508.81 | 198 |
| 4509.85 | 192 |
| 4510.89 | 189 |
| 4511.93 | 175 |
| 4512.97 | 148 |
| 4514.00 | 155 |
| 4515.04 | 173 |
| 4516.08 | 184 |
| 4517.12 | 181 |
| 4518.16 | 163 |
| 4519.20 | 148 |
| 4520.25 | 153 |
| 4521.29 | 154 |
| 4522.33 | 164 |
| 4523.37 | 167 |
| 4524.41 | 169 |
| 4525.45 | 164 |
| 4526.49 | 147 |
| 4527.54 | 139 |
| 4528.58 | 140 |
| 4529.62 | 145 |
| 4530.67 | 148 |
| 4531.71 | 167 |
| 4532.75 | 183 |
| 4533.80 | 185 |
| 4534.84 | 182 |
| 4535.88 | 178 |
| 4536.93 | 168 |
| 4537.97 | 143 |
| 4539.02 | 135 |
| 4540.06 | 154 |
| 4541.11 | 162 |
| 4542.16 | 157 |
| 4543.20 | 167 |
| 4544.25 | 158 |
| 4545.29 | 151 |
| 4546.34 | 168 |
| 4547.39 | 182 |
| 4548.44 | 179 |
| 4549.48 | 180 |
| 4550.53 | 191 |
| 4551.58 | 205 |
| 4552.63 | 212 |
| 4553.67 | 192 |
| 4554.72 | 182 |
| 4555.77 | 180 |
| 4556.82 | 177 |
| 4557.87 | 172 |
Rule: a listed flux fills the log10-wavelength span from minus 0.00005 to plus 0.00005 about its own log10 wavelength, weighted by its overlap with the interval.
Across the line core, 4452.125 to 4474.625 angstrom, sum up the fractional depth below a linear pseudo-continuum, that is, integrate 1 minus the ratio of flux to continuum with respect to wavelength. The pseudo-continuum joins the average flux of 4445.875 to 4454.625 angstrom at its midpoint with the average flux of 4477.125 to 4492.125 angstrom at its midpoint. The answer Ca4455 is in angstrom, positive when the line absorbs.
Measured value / 1.4 angstrom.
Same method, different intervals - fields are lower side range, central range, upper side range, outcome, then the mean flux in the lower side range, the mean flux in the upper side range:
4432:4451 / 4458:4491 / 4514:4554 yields 0.8 angstrom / 151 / 167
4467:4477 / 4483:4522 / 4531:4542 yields -2.2 angstrom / 153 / 165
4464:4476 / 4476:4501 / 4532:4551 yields -0.7 angstrom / 154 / 168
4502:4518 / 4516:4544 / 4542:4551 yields 1.8 angstrom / 173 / 171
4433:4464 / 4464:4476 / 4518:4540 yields -0.2 angstrom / 148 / 159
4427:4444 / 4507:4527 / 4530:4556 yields -0.3 angstrom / 147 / 172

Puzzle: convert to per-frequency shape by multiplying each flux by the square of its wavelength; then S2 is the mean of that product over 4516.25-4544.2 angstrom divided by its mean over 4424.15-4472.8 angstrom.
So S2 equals 1.12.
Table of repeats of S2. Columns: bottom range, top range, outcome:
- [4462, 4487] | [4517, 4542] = 1.04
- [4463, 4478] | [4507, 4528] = 1.11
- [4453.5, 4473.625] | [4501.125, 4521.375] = 1.18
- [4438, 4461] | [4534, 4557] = 1.23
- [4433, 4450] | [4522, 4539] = 1.11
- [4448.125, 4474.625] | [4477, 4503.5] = 1.12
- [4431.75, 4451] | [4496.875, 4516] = 1.16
